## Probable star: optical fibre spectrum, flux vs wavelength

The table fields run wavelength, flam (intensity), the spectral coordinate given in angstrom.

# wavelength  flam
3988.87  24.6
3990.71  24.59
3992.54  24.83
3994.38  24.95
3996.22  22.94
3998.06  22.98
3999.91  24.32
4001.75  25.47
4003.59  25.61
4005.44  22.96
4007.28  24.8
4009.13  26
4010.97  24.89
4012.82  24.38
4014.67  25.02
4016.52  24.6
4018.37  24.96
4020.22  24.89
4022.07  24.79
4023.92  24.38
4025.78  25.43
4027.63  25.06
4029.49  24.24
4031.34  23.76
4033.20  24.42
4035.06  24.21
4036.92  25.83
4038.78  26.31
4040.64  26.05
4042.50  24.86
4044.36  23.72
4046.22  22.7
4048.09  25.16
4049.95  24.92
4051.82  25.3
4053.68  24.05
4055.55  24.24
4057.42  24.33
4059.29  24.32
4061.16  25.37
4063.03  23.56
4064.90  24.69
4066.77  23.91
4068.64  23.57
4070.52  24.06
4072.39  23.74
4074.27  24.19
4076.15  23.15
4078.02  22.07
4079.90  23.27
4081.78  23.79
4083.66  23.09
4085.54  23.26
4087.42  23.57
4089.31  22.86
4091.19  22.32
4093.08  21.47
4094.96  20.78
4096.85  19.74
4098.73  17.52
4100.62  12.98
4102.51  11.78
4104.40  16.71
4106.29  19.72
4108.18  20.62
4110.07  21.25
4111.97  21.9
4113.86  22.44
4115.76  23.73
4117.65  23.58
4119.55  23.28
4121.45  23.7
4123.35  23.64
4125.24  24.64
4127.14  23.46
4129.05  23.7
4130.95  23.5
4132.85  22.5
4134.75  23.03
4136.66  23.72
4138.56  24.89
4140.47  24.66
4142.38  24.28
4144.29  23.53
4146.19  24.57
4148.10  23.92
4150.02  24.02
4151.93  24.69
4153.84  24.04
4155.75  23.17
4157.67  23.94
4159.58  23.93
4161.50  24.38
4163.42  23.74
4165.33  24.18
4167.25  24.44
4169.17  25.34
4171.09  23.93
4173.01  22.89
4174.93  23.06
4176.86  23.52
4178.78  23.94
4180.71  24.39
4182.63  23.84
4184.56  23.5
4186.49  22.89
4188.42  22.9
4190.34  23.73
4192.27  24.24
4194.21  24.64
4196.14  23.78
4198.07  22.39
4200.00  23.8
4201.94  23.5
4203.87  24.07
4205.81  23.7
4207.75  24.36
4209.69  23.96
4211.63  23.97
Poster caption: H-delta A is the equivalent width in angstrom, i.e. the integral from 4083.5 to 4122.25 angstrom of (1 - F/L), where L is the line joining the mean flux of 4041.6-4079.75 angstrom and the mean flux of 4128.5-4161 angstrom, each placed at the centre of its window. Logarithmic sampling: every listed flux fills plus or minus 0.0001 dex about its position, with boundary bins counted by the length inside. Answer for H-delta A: 5.3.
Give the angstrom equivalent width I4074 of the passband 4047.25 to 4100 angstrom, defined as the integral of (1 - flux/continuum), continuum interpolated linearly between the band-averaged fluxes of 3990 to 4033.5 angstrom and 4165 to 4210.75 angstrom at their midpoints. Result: 2.4 angstrom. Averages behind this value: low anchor 24.6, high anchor 23.8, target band 23.2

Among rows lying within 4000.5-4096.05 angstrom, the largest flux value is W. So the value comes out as 26.31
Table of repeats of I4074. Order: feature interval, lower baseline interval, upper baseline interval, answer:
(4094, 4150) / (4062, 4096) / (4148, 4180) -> 4.0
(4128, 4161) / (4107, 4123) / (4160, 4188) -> -1.0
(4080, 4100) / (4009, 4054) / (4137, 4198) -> 2.2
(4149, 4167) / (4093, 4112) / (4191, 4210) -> -2.2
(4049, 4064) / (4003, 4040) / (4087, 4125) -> -0.9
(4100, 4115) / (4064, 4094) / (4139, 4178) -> 3.2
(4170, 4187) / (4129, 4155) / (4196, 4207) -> 0.1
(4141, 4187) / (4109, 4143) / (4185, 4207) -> -0.8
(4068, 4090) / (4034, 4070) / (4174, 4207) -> 0.9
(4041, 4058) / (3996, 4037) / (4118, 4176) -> 0.0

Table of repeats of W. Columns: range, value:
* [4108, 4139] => 24.89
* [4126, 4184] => 25.34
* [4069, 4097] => 24.19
